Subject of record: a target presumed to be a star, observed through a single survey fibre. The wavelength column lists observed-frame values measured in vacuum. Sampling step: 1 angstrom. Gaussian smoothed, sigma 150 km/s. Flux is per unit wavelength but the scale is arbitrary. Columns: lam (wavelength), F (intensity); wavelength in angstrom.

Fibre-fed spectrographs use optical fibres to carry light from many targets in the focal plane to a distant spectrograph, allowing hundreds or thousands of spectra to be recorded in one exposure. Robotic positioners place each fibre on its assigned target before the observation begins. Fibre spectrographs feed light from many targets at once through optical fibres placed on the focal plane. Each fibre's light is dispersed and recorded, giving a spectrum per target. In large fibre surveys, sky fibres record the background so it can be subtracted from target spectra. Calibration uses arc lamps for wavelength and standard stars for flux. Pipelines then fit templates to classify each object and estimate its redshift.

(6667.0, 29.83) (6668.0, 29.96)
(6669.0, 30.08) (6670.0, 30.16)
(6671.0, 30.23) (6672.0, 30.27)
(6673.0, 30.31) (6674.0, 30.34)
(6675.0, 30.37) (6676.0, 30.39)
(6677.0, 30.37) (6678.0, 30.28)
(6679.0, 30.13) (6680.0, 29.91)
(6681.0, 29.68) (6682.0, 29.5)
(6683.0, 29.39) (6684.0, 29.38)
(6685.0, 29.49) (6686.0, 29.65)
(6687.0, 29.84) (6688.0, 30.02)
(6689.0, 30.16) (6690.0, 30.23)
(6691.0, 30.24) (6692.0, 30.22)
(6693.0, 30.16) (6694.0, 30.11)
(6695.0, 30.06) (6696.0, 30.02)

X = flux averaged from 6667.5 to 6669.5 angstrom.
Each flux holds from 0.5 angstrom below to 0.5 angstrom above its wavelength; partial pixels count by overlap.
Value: 30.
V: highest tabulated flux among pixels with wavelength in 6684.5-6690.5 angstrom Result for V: 30.23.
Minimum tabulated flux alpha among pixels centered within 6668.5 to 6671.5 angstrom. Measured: 30.08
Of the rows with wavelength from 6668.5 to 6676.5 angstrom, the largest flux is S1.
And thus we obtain 30.39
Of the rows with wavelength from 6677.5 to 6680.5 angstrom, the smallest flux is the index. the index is 29.91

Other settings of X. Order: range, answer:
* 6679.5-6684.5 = 29.6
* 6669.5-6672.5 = 30.2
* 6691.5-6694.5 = 30.2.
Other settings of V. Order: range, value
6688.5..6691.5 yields 30.24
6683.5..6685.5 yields 29.49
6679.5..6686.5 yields 29.91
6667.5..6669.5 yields 30.08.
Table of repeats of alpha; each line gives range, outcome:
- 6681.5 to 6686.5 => 29.38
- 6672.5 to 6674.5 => 30.31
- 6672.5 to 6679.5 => 30.13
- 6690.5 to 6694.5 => 30.11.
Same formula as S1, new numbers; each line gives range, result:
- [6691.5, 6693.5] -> 30.22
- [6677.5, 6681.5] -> 30.28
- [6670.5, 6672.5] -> 30.27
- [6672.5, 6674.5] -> 30.34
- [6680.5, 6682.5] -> 29.68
